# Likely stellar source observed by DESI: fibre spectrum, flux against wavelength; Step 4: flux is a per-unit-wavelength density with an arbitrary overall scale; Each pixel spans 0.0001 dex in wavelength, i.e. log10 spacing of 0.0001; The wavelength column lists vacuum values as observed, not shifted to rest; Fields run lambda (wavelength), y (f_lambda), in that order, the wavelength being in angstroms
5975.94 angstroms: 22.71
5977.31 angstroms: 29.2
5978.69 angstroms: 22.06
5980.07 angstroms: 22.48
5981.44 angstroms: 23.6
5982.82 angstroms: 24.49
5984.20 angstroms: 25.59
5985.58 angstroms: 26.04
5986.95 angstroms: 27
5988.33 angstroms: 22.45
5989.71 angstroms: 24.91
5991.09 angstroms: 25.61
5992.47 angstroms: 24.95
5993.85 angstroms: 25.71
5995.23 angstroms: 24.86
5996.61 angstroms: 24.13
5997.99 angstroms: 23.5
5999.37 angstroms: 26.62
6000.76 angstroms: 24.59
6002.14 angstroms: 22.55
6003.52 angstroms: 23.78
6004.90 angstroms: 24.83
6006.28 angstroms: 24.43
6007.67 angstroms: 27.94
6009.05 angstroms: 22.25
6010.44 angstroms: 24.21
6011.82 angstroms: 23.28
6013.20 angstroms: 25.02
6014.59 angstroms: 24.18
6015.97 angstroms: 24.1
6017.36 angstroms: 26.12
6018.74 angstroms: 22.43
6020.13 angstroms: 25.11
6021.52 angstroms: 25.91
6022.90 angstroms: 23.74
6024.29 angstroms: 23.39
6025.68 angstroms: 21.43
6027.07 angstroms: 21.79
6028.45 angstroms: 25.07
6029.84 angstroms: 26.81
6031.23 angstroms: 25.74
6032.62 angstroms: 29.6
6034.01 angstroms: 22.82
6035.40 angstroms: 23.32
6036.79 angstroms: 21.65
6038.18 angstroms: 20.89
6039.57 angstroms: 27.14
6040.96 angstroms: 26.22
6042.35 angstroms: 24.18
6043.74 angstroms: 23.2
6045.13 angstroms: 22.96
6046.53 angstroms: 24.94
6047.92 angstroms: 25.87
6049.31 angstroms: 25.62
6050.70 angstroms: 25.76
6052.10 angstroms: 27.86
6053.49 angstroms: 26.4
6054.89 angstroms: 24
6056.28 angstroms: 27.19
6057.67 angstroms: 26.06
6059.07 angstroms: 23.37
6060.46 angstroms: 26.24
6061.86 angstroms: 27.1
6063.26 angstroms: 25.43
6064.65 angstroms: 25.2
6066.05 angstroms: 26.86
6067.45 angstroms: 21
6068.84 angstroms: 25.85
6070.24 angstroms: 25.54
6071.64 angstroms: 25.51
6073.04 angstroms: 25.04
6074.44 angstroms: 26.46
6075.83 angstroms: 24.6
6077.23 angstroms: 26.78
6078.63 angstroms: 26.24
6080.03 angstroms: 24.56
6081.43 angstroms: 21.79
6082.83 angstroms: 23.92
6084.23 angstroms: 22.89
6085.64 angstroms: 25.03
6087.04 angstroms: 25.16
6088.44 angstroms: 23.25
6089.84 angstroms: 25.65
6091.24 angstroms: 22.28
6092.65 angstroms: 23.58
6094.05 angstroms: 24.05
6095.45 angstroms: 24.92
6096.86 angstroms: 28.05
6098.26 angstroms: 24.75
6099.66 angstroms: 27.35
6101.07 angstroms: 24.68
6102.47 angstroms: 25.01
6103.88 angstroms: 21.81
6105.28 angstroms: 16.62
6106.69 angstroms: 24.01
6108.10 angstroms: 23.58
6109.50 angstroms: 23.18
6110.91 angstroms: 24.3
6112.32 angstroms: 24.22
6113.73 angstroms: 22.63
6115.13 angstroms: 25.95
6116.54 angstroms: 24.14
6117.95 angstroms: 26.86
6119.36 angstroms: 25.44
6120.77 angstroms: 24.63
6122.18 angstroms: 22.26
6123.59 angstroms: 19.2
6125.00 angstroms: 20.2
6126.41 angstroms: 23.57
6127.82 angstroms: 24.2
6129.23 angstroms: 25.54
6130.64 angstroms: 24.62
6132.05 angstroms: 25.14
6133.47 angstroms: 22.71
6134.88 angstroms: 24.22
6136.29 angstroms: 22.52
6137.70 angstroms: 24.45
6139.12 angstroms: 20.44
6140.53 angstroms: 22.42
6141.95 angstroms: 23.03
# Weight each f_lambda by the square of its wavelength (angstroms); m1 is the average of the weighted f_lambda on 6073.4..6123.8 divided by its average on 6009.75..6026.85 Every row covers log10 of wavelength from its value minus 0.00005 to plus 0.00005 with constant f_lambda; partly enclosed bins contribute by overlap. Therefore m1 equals 1.04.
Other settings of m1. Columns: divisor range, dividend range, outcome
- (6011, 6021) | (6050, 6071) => 1.07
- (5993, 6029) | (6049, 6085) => 1.06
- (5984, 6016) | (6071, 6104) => 1.03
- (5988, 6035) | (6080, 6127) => 1.00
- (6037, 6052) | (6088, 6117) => 0.99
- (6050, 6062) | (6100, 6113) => 0.91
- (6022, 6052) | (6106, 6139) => 1.00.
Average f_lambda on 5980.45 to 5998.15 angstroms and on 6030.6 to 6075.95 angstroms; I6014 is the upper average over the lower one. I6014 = 1.0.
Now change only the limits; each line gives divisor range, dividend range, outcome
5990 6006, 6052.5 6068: 1.03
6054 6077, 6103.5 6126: 0.91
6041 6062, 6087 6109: 0.95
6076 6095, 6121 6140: 0.95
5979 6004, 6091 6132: 0.97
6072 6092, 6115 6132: 0.97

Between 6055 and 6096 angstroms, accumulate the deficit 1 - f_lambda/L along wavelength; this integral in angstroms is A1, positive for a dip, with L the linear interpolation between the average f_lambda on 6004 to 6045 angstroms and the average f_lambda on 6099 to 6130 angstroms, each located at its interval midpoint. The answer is -1.6 angstroms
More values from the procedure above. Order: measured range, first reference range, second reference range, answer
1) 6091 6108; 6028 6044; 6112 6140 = 0.01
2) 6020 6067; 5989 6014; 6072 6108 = -0.89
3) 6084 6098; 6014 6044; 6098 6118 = -0.36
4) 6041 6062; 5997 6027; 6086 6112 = -1.08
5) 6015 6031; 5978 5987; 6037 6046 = -0.09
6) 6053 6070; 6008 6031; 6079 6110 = -0.95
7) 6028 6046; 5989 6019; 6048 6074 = 0.41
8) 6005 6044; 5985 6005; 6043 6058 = 1.15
